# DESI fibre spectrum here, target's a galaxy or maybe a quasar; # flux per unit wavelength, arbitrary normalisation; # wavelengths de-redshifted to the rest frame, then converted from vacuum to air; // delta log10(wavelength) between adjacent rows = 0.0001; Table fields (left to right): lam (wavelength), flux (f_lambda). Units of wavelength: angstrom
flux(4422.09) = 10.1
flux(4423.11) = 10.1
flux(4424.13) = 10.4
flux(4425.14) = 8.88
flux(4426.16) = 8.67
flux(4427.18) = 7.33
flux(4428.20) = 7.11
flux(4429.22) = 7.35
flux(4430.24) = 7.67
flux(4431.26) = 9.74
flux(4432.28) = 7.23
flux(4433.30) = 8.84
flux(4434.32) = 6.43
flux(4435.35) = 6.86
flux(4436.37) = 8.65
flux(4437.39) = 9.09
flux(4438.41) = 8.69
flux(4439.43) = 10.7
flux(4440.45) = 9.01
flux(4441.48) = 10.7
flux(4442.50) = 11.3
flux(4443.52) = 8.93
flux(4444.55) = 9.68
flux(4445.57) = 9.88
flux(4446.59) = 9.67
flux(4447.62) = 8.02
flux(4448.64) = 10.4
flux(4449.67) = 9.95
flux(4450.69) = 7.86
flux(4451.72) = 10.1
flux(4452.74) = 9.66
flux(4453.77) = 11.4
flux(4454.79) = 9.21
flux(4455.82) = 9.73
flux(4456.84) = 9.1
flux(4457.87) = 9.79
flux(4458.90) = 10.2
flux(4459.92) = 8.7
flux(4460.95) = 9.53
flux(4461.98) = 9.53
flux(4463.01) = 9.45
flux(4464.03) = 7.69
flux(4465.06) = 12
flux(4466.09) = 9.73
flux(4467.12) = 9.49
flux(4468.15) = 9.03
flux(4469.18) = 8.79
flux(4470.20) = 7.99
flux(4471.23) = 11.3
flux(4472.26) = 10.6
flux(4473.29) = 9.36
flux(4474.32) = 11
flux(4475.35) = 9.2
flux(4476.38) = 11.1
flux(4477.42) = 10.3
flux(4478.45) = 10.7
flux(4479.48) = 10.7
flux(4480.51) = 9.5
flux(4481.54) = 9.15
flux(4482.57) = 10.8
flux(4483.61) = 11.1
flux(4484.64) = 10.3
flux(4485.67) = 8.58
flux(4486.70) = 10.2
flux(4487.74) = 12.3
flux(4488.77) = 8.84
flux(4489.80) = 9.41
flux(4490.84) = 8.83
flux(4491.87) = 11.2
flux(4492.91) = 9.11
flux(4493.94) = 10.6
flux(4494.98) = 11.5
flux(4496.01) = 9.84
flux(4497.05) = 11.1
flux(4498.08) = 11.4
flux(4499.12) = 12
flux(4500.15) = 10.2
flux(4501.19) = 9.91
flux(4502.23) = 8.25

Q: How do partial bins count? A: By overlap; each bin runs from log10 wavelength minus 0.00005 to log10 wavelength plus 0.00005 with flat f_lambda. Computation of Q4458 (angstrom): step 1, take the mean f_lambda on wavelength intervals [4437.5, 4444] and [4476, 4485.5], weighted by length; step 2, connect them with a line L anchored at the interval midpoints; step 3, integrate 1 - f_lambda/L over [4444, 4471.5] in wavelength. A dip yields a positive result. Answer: 1.4 angstrom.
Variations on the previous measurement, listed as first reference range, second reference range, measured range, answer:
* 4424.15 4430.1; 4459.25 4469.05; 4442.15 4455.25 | -1.19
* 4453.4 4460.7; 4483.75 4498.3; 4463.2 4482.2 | 0.15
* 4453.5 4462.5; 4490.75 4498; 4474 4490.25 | -0.01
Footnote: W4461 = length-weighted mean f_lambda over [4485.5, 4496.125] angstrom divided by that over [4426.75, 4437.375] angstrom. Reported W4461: 1.30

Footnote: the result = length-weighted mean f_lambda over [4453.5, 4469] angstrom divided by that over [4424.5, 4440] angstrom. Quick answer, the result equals 1.2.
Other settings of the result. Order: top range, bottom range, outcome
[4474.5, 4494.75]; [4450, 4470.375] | 1.07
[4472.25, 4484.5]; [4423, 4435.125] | 1.25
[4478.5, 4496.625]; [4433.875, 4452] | 1.10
